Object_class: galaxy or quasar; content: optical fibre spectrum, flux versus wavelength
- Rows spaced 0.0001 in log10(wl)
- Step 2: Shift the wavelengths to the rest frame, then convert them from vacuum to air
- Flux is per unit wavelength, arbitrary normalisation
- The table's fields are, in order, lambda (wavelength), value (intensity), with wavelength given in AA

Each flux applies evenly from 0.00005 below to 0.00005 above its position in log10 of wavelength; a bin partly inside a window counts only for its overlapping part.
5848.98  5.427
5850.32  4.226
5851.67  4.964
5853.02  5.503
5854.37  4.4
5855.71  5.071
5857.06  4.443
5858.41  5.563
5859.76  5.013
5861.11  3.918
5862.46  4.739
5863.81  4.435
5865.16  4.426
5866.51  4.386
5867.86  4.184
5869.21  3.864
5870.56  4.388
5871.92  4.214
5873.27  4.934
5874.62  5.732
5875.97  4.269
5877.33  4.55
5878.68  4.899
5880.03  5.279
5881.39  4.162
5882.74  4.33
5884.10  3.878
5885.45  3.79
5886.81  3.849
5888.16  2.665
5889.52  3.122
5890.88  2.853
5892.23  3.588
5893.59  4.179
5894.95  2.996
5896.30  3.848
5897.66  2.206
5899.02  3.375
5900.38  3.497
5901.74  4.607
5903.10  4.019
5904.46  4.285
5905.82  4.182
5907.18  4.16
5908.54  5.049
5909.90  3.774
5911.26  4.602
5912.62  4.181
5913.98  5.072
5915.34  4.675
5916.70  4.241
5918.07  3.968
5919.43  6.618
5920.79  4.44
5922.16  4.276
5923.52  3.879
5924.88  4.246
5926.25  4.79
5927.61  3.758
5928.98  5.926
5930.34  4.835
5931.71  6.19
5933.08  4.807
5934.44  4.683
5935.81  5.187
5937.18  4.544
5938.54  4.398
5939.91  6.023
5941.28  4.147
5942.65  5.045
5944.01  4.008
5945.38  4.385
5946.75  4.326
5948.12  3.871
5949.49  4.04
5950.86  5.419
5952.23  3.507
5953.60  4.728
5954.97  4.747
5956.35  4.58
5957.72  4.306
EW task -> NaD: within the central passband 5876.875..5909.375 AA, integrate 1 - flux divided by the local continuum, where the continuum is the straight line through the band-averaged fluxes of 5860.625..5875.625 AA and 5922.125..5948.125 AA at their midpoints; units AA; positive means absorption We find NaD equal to 4.8 AA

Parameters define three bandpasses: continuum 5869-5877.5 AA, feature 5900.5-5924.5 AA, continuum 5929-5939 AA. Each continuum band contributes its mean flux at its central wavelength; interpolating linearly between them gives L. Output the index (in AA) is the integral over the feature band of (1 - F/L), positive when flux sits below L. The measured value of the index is 2.1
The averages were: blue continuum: 4.6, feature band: 4.45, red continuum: 5.03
